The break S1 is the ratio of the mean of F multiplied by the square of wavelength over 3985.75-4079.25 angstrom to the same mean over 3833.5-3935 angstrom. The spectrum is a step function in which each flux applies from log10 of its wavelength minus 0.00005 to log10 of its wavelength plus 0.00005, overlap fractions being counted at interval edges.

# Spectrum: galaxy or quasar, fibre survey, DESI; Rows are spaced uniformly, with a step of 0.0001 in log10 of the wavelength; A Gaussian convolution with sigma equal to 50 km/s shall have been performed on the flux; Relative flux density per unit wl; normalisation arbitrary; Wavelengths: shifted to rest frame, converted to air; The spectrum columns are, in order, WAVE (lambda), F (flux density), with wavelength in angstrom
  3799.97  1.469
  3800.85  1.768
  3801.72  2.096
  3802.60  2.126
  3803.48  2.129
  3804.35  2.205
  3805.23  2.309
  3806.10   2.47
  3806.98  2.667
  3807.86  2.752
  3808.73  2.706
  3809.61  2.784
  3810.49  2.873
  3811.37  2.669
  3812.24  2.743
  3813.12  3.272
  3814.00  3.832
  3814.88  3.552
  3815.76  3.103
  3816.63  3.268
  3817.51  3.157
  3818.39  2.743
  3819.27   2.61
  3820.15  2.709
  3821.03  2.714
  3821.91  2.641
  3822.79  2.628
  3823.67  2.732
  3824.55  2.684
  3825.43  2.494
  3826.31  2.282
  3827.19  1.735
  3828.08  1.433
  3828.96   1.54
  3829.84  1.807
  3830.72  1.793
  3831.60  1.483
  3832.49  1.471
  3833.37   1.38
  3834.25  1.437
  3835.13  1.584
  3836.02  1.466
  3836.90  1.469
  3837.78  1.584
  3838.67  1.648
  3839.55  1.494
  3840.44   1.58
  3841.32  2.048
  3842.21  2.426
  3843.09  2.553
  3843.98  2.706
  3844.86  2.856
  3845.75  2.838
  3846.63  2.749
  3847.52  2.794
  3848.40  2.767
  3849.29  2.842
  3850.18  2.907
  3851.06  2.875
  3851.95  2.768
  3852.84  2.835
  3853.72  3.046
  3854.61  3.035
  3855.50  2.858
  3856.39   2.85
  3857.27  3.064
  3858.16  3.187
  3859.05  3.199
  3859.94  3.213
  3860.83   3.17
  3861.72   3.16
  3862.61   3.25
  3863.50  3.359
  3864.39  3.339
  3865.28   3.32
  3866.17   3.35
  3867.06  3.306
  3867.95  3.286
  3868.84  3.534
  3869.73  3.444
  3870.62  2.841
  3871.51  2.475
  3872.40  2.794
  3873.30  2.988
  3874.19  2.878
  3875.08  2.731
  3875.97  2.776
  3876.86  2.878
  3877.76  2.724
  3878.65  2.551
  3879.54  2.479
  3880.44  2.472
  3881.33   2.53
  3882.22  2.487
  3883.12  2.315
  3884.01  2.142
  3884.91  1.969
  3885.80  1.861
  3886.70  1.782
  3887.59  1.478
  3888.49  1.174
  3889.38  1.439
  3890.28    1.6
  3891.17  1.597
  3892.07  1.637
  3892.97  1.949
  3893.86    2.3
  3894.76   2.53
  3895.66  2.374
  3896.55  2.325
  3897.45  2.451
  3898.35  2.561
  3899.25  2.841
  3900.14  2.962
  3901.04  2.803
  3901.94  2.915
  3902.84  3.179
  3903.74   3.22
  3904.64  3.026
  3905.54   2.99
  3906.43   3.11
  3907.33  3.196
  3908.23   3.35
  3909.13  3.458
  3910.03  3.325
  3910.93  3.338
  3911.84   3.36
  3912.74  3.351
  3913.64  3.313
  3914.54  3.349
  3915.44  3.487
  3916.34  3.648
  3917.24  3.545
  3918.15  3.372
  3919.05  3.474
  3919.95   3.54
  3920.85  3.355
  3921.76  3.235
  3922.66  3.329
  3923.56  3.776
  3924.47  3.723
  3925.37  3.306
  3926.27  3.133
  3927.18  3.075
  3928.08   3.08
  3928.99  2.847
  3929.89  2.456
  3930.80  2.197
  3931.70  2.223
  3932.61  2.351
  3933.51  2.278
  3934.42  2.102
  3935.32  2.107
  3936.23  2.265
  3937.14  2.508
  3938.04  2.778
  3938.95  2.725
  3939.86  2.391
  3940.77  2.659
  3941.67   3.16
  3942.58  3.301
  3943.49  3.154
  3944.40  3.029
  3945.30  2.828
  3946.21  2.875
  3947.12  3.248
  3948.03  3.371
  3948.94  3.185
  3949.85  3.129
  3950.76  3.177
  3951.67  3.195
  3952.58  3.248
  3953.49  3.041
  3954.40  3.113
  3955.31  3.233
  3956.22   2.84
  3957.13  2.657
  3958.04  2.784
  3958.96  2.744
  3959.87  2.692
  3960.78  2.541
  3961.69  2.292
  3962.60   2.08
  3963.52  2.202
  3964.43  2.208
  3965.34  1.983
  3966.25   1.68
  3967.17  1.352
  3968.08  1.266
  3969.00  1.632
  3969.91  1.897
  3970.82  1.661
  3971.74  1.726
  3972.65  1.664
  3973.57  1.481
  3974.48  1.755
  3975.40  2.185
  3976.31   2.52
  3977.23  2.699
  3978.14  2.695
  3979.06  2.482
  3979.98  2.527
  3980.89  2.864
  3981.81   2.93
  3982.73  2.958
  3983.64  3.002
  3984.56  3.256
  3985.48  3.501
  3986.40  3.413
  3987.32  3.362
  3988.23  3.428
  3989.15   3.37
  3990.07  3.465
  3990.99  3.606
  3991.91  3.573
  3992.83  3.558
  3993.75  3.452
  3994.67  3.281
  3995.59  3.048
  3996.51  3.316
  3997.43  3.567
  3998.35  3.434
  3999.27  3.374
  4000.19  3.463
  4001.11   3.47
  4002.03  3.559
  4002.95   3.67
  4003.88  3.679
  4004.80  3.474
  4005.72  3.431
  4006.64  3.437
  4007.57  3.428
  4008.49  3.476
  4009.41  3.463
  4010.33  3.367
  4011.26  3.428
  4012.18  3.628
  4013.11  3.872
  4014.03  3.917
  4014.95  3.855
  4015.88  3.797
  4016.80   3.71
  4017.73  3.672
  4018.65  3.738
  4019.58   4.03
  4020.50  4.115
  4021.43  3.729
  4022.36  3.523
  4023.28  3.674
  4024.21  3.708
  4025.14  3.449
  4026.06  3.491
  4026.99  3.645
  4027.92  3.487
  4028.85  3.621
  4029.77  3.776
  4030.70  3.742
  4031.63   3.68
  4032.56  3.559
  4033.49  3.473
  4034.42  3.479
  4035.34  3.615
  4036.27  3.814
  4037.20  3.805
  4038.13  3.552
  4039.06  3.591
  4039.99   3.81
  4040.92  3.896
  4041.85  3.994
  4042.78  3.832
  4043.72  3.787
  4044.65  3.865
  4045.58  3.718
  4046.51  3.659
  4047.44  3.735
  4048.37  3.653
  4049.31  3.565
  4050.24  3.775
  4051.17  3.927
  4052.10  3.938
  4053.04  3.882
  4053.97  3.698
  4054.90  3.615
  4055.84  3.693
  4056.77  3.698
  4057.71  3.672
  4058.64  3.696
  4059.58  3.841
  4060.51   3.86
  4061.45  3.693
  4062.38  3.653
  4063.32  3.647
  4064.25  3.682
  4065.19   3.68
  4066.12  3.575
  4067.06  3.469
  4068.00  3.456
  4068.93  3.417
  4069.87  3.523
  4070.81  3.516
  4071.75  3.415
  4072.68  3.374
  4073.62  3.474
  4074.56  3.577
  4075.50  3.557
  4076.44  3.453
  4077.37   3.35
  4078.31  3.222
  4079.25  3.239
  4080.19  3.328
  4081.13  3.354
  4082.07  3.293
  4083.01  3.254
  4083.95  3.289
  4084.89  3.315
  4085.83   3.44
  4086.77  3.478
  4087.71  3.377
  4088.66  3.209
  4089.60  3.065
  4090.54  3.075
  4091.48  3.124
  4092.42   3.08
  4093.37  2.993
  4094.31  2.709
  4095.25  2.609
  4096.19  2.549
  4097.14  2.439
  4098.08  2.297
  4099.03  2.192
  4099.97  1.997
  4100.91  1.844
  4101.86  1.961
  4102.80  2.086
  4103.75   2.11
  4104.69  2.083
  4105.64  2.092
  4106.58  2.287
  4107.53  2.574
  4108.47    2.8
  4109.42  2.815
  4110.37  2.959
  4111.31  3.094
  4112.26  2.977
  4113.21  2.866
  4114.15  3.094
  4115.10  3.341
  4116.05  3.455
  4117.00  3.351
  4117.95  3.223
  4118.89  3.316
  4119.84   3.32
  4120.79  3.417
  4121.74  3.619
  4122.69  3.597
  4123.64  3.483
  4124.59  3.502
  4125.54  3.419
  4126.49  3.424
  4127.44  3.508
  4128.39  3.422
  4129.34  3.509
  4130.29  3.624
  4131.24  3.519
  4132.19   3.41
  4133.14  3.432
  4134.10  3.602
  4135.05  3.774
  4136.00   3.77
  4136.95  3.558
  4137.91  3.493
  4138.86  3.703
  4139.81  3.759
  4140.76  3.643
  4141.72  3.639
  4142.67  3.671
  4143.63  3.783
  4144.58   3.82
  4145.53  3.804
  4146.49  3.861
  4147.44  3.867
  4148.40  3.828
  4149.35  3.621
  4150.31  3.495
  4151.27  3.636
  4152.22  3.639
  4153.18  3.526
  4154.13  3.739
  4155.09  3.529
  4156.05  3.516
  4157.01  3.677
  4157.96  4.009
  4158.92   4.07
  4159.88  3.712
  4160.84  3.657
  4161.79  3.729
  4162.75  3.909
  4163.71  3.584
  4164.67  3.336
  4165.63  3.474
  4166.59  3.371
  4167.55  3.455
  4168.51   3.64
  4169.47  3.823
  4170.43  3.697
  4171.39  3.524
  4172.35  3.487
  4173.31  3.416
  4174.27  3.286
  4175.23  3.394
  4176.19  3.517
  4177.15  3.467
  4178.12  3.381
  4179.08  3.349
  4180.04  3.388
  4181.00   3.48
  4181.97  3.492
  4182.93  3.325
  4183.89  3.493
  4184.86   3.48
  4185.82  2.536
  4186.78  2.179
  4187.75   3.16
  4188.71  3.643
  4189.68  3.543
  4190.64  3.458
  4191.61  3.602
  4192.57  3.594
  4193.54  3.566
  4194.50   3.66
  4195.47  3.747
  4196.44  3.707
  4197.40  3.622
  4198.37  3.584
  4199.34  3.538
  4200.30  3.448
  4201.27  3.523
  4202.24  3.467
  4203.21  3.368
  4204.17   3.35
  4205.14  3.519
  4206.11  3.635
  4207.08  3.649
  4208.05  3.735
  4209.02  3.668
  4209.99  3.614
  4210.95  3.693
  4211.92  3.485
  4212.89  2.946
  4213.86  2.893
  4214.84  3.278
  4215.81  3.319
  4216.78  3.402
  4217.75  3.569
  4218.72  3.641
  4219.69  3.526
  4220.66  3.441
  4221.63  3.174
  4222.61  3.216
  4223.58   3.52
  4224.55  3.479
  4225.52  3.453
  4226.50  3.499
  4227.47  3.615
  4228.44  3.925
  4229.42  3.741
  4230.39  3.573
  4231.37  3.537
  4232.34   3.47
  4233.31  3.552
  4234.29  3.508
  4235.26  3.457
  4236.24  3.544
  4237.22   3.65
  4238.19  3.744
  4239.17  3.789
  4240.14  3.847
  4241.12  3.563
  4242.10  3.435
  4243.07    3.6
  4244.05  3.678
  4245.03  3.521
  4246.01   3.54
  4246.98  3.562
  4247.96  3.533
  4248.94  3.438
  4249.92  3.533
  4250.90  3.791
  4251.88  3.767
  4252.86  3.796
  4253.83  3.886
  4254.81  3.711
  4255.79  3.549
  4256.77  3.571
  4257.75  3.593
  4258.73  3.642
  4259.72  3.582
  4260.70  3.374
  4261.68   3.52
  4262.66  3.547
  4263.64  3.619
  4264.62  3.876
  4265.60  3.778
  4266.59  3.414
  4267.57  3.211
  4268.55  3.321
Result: 1.42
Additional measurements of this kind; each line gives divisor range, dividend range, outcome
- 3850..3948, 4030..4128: 1.27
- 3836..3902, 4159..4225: 1.58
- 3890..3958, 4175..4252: 1.38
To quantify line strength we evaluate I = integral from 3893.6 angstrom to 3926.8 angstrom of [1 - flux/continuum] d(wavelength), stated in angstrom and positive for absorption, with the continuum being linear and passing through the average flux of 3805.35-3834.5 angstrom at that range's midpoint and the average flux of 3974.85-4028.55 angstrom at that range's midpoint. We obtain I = -2.3 angstrom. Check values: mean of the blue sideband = 2.49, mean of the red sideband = 3.4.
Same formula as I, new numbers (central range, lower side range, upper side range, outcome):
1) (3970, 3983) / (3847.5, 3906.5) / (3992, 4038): 4.2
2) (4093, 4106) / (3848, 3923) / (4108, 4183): 4.3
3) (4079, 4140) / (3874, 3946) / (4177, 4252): 2.8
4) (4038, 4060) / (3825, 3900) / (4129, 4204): -4.5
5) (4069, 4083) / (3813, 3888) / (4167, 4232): -1.1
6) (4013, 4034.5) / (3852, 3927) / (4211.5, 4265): -3.9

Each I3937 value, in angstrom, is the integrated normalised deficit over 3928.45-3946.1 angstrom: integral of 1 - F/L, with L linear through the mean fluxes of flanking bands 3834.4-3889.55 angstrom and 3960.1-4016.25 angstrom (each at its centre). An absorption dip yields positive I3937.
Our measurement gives 1.2 angstrom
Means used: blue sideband 2.61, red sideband 2.93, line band 2.61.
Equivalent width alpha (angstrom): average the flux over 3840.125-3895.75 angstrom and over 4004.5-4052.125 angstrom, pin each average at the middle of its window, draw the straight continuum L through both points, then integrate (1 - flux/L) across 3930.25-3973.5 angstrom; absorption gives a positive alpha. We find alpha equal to 9.0 angstrom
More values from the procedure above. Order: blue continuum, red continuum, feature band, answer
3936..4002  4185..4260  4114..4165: -4.88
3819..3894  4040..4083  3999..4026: -2.31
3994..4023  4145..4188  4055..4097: 2.09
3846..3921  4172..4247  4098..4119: 4.11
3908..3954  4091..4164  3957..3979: 7.07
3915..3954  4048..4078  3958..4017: 6.09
